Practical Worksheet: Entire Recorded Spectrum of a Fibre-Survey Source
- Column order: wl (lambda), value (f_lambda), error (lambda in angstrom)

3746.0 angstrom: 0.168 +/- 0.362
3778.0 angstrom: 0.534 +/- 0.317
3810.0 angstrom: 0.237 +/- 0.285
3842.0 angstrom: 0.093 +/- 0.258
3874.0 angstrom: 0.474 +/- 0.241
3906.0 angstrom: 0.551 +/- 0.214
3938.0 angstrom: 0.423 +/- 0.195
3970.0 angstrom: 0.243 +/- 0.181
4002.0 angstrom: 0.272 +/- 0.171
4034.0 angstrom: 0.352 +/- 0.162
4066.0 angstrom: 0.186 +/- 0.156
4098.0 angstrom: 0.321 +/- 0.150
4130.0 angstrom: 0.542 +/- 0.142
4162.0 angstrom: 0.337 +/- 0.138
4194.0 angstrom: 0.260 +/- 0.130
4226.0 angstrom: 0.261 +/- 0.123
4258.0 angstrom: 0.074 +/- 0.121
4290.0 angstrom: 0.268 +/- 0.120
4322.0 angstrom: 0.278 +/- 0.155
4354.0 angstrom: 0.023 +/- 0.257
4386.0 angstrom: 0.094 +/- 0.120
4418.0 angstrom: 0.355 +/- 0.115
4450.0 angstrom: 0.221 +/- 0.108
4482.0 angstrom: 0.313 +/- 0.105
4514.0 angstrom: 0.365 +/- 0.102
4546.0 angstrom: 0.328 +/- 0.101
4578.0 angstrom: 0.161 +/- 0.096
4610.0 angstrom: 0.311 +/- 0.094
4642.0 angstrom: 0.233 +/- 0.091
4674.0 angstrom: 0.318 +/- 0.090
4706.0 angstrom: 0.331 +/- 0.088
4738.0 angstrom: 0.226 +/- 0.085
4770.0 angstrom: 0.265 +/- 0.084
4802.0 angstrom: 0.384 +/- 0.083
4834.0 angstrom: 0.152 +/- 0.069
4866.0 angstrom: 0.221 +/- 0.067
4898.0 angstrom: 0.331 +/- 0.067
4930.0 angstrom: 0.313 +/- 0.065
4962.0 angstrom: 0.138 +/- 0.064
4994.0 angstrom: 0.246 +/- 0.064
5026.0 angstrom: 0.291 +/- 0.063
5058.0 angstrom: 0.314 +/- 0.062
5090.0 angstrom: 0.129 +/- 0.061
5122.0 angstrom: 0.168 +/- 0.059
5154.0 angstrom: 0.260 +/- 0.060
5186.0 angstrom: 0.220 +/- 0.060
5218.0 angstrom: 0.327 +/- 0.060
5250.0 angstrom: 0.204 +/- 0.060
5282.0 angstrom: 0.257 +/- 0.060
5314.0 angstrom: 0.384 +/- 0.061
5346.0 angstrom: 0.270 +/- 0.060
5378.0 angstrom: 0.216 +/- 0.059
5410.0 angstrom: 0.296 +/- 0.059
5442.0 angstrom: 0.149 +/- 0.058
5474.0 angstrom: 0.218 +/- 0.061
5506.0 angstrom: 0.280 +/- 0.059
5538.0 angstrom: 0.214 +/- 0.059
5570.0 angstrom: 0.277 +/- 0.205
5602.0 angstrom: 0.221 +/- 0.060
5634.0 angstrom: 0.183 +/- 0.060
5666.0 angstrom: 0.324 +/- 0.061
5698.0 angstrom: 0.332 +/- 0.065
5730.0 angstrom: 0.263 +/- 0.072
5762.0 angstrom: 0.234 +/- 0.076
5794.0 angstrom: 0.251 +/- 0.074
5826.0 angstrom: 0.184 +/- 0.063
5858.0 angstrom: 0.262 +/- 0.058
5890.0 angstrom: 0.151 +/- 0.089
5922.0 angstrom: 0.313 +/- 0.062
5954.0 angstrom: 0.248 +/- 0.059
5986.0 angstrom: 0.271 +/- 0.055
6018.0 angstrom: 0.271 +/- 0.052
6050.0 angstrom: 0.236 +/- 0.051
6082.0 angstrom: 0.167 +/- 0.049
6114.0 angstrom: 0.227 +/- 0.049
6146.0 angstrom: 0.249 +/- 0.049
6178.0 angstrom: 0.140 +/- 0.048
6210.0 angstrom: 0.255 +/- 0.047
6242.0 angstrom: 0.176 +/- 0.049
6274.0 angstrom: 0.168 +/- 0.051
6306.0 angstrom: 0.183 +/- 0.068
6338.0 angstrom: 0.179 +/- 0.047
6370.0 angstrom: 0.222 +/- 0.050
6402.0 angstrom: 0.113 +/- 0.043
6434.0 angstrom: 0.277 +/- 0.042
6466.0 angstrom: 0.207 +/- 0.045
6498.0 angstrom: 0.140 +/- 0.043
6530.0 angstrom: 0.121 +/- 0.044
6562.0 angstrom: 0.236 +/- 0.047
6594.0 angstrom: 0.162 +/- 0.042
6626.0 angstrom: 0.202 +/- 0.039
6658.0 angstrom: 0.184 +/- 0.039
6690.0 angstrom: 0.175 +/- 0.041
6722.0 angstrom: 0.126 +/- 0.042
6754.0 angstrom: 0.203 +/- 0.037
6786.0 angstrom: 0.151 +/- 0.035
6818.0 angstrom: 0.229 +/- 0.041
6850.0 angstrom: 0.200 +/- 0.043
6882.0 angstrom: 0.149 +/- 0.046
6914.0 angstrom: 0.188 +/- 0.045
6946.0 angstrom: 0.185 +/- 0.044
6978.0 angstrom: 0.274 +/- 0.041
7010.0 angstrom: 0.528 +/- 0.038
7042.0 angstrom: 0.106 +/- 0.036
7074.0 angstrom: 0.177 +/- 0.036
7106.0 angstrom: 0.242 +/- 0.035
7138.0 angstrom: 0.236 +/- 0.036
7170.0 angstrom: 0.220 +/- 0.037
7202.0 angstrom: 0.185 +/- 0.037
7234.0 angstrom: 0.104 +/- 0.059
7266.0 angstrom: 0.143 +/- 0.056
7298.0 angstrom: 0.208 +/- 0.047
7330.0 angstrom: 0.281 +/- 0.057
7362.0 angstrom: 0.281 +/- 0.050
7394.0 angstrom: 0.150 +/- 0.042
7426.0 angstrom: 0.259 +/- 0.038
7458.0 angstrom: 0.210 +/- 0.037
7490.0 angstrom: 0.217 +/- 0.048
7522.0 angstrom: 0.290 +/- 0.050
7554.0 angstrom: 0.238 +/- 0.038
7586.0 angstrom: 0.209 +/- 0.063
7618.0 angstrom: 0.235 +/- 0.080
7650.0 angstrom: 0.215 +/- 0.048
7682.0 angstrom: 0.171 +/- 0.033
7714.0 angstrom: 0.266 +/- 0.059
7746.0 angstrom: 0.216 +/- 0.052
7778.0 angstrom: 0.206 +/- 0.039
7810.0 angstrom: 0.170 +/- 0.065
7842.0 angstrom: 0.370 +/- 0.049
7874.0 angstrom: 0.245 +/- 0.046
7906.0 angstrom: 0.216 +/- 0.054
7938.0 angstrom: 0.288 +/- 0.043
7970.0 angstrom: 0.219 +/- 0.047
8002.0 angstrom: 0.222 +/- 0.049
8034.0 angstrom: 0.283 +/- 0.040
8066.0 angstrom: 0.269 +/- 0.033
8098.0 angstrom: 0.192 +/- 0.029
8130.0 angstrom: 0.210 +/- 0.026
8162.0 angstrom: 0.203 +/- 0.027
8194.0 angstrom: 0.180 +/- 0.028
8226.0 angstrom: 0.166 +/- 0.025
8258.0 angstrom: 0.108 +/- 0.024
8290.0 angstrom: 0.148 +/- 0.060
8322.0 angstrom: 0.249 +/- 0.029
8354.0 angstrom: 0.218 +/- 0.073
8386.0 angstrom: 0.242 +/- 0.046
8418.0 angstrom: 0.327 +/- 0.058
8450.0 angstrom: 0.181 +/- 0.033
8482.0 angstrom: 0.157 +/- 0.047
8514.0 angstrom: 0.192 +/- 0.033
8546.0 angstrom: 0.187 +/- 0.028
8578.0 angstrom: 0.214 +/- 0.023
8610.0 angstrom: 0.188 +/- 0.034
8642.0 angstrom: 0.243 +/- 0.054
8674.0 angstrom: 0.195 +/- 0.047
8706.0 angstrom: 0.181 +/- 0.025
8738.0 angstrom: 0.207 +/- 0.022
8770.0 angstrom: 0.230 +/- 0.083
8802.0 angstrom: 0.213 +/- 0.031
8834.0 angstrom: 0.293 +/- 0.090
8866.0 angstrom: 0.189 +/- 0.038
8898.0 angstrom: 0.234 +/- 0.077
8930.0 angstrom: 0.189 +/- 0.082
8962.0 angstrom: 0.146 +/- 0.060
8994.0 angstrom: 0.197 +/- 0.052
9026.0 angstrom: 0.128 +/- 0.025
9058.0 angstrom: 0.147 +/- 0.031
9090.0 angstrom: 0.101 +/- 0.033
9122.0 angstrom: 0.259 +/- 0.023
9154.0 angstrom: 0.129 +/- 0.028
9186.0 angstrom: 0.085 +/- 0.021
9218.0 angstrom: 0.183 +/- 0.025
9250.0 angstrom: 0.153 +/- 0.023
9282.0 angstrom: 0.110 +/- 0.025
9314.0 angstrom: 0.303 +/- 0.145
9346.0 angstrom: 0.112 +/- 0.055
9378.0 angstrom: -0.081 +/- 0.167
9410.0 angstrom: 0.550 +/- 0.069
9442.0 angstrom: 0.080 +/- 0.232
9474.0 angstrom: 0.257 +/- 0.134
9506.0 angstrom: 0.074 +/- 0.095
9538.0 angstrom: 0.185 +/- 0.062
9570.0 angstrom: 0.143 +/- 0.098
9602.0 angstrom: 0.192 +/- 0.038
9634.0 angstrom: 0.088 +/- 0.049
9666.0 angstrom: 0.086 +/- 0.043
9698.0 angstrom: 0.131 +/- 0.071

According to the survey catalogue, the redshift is 0.88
